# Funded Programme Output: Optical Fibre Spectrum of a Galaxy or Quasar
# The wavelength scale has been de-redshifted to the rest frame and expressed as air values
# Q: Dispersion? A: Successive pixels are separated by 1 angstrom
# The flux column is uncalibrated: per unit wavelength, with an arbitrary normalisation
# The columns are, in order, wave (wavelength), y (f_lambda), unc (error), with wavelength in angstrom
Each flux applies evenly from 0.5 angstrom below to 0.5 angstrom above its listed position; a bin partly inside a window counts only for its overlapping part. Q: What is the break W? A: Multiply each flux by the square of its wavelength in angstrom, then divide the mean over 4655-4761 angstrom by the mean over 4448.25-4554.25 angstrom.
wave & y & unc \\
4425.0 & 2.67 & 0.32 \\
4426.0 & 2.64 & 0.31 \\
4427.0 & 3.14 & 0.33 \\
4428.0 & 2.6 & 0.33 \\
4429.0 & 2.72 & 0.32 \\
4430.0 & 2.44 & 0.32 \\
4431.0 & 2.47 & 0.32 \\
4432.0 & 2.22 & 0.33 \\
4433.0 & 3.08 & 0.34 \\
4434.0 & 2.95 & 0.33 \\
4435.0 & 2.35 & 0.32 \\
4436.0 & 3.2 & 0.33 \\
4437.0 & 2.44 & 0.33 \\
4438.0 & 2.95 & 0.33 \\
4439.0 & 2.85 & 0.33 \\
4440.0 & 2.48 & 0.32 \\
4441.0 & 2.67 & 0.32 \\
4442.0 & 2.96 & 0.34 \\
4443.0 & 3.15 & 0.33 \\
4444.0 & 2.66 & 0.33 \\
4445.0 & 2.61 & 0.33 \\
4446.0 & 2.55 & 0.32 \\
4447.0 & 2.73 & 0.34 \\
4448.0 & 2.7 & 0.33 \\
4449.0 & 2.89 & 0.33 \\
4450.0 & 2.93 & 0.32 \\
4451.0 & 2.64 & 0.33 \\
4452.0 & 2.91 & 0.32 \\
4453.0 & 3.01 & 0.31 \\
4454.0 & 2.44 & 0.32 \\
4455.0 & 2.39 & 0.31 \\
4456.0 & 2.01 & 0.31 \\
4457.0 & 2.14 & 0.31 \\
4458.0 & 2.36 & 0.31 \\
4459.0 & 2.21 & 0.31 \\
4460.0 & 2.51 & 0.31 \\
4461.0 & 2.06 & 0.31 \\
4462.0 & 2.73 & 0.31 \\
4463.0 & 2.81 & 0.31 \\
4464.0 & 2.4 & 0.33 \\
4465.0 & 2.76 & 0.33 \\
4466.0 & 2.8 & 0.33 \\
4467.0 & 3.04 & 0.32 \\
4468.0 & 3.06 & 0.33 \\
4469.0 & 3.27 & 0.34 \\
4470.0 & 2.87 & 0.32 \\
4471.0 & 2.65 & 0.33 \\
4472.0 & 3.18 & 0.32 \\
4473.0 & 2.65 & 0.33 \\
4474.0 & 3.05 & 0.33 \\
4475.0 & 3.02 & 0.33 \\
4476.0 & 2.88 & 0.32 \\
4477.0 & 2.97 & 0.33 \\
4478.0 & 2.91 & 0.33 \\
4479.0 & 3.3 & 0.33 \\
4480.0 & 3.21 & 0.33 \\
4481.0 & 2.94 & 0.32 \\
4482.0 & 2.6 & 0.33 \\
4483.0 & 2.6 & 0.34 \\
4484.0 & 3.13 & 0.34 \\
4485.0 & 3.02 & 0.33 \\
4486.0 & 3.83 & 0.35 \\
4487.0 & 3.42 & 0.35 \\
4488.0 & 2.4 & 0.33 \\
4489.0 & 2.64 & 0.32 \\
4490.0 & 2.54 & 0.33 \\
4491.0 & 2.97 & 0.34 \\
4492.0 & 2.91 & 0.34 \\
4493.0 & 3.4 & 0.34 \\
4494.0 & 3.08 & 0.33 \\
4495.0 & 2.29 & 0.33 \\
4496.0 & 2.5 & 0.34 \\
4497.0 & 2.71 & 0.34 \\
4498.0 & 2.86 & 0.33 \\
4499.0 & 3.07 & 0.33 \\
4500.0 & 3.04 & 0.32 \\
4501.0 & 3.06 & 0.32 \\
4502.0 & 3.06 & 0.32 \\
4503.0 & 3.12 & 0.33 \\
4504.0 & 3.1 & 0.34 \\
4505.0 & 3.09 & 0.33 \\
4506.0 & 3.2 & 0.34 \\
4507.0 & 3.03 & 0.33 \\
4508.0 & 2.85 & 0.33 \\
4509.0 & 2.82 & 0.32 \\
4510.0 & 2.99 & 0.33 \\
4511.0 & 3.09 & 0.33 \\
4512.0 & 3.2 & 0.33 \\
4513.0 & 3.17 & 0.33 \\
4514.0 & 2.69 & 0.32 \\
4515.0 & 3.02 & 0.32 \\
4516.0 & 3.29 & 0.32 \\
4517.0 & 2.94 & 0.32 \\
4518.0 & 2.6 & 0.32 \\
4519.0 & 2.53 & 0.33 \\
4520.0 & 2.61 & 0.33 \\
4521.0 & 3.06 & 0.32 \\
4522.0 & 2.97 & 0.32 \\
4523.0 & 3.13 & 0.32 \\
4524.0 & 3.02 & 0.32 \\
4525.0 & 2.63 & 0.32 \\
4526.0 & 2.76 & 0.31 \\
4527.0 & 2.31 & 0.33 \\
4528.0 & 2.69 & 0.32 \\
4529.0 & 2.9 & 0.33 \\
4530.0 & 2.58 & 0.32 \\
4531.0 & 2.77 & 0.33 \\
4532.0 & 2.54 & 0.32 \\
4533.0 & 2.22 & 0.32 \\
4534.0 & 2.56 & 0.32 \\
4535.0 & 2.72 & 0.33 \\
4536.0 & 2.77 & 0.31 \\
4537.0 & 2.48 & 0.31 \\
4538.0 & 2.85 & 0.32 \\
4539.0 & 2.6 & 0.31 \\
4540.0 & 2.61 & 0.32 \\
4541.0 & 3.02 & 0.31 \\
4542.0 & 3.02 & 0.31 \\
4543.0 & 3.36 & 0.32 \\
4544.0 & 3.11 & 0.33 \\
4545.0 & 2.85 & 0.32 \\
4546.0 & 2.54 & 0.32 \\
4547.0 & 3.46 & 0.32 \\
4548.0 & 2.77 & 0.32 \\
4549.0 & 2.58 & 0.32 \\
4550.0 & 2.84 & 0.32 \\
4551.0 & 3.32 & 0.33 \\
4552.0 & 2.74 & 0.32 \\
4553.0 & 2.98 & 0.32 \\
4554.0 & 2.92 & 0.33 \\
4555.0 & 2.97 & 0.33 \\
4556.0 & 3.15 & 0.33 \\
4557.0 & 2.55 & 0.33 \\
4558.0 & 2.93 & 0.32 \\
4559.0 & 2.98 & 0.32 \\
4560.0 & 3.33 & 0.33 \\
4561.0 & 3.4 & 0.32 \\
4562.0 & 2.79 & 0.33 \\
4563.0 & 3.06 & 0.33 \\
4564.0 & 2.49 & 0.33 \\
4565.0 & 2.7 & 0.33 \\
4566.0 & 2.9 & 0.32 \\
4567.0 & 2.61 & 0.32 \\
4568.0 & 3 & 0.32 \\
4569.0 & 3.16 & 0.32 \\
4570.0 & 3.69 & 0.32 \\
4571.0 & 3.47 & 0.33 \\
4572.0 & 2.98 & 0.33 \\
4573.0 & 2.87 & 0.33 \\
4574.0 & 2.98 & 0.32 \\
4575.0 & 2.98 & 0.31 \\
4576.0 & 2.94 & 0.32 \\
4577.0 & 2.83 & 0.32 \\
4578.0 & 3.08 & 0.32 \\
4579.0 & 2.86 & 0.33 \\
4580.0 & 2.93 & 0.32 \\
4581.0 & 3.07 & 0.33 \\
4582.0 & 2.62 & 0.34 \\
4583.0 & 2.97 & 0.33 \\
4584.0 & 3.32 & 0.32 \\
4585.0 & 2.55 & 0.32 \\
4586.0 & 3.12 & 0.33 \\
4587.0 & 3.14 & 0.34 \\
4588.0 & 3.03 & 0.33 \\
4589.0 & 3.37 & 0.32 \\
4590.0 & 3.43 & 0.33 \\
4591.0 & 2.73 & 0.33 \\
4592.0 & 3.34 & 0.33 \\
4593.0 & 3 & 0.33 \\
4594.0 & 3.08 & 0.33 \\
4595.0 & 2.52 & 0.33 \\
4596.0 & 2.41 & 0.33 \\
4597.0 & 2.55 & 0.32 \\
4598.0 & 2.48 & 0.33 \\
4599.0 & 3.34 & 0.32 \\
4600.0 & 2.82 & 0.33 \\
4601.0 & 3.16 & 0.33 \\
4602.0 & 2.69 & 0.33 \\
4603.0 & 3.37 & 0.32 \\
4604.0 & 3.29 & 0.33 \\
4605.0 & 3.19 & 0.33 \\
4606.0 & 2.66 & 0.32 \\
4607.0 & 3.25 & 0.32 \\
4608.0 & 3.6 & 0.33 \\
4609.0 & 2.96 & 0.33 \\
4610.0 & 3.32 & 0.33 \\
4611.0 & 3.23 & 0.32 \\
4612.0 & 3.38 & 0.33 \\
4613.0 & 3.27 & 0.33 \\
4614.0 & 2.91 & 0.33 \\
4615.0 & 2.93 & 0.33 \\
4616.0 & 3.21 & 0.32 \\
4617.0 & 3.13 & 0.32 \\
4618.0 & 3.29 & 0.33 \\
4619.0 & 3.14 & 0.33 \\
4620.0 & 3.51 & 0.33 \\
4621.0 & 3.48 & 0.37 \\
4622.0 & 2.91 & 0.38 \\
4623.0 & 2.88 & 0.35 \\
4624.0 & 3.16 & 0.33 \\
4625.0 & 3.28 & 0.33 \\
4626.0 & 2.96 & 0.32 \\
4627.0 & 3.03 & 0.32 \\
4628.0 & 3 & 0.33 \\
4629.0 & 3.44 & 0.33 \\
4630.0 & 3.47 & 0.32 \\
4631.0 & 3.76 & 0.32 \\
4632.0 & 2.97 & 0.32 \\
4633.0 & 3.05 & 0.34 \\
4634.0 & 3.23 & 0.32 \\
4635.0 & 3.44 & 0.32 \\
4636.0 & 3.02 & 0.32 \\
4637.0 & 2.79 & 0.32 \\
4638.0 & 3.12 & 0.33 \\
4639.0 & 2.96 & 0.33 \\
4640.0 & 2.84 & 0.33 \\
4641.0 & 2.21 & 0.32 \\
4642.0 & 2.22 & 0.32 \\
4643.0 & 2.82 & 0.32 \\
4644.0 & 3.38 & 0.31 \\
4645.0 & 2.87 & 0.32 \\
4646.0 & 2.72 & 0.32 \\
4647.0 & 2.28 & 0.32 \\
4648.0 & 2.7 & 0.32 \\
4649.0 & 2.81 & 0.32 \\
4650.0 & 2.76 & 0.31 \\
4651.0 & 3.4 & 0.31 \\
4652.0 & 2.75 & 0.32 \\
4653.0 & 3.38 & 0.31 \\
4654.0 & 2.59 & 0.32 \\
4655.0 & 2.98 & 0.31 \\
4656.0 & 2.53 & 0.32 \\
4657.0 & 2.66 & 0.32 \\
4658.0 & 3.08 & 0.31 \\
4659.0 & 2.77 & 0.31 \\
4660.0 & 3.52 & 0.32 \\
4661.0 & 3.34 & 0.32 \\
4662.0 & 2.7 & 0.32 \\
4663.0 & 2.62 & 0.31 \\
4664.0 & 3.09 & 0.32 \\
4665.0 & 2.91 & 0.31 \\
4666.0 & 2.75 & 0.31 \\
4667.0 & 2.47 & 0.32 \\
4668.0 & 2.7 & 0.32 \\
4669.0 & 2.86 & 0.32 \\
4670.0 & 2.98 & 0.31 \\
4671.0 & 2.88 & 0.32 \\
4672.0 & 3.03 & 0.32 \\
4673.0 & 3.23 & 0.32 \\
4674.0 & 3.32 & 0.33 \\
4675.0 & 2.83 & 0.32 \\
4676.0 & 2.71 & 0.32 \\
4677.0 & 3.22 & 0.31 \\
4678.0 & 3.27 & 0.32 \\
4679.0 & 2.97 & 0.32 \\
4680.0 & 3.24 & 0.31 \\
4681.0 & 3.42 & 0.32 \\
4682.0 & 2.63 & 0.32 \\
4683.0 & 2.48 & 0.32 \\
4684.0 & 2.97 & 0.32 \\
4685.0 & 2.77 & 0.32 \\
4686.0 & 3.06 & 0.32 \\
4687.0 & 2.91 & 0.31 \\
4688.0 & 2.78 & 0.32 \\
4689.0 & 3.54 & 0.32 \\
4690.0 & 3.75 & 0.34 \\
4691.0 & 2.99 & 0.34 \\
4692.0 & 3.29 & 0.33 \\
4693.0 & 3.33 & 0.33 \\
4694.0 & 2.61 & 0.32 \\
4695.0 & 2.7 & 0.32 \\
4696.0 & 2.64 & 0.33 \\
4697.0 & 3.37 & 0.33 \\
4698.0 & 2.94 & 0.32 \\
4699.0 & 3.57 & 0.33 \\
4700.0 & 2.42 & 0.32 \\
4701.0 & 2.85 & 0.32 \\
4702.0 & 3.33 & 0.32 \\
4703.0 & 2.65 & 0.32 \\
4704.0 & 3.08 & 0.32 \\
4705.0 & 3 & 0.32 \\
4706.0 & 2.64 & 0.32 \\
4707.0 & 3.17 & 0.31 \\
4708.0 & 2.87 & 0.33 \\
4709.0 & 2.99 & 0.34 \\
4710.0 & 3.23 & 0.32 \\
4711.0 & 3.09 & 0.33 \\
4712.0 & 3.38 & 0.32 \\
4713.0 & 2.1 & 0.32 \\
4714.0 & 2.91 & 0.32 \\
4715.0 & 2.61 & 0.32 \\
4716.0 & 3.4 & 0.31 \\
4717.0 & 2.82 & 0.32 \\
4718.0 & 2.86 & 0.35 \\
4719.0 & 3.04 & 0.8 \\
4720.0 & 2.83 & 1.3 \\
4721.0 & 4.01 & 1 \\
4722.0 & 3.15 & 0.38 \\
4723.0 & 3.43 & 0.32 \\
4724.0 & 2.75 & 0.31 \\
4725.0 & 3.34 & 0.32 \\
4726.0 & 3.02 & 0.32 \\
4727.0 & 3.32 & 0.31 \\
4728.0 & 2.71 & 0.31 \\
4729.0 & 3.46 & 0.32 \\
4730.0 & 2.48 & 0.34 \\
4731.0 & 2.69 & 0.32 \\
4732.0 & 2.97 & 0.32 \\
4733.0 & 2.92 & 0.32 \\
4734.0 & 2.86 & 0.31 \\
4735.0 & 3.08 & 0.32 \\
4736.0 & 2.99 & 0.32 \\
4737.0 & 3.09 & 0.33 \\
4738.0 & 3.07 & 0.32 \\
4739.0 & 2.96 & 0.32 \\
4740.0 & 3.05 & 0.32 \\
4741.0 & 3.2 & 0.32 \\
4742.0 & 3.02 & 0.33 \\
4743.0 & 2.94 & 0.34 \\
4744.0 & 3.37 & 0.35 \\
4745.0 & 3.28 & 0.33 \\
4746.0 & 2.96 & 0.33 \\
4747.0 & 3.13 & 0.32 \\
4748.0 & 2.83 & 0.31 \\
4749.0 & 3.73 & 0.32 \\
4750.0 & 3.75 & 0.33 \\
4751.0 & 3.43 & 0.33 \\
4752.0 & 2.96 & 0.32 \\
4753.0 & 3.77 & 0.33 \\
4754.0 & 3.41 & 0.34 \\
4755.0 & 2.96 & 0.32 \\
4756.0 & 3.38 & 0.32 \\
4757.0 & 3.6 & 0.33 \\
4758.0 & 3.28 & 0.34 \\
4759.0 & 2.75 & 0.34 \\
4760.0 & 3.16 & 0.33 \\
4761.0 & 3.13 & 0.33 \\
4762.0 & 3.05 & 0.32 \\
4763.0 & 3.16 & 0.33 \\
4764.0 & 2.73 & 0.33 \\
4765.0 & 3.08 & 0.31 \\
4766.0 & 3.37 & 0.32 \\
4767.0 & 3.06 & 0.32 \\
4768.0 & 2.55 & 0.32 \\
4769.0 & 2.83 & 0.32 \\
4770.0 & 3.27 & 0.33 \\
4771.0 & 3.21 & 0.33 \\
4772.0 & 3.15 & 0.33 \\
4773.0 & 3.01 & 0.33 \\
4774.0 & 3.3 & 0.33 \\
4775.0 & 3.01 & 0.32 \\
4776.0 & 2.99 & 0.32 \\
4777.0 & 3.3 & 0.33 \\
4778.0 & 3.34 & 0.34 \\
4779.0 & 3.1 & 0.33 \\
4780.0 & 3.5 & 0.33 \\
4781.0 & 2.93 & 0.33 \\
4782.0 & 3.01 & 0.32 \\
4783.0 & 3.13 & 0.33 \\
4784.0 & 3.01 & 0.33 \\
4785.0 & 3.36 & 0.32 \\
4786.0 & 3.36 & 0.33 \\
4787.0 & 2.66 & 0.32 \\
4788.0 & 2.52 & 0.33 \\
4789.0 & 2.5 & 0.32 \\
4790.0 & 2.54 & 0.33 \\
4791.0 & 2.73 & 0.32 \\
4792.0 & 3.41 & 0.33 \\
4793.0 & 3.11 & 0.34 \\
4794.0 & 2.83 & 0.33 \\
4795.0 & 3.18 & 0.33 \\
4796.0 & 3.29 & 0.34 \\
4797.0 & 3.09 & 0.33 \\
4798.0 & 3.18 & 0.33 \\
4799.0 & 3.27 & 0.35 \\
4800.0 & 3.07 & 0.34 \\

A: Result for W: 1.17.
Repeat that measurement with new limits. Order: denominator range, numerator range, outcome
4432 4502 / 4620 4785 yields 1.20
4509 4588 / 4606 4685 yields 1.08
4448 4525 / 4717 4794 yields 1.21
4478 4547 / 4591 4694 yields 1.10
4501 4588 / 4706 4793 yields 1.15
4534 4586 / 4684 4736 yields 1.10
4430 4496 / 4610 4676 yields 1.17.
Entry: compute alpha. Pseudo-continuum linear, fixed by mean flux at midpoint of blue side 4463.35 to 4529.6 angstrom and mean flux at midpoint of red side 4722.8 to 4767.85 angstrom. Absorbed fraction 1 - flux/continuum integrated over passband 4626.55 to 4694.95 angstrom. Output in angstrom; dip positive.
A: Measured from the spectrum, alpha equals 1.8 angstrom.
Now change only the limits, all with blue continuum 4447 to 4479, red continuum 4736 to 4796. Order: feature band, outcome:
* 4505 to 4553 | -0.7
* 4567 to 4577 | -0.7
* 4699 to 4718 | 0.6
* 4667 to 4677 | 0.2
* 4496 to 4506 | -0.8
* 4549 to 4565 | -0.5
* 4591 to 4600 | 0.2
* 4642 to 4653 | 0.4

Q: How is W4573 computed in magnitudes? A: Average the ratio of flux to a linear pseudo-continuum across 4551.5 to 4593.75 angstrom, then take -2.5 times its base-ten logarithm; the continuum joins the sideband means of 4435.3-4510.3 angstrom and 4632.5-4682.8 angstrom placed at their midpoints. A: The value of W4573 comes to -0.05 mag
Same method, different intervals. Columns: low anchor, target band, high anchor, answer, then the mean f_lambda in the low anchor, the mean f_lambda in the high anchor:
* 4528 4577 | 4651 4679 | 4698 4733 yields 0.01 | 2.89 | 3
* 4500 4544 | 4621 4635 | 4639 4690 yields -0.10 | 2.87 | 2.91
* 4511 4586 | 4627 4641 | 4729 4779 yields -0.05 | 2.89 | 3.12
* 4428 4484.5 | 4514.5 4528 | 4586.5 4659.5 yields 0.01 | 2.74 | 3.02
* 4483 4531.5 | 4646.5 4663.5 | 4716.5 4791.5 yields 0.05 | 2.92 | 3.09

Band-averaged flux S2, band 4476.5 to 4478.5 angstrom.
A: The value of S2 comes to 2.94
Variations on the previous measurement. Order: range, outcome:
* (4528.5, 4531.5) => 2.75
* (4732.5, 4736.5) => 2.96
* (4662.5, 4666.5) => 2.84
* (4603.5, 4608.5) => 3.2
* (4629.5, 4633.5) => 3.31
